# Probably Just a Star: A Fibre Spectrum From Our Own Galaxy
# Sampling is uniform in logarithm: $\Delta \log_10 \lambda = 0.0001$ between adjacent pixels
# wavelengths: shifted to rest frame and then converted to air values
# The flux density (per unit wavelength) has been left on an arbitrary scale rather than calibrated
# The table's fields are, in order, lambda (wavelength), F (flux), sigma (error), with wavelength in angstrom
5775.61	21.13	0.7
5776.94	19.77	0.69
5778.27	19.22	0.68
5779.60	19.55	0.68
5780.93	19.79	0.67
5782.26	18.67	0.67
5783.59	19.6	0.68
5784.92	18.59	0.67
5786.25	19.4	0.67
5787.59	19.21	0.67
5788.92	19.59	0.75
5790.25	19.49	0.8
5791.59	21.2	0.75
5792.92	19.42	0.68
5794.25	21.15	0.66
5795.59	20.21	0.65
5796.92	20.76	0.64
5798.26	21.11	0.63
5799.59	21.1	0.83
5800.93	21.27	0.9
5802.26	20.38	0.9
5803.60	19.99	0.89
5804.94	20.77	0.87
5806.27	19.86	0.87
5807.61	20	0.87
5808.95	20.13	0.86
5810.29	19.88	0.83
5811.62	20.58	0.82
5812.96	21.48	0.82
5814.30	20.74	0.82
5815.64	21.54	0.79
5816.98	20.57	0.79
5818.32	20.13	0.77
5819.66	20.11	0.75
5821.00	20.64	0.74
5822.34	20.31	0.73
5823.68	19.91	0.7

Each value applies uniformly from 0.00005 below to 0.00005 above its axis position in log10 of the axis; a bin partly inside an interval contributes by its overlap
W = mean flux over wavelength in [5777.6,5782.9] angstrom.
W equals 19.3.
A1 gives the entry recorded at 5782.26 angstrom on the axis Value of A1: 18.67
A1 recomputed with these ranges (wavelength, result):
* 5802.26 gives 20.38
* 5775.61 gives 21.13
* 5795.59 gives 20.21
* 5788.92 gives 19.59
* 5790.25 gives 19.49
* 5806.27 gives 19.86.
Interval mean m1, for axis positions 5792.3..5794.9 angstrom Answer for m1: 20.3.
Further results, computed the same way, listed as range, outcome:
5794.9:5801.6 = 20.9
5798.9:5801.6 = 21.2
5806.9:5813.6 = 20.4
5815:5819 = 20.7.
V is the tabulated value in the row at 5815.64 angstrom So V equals 21.54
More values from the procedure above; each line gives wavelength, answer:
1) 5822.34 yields 20.31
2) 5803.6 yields 19.99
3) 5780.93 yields 19.79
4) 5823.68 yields 19.91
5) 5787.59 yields 19.21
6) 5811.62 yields 20.58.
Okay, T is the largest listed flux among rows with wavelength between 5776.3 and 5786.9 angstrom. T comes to 19.79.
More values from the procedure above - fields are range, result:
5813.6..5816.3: 21.54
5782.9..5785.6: 19.6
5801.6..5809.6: 20.77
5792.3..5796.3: 21.15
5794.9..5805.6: 21.27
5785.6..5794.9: 21.2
